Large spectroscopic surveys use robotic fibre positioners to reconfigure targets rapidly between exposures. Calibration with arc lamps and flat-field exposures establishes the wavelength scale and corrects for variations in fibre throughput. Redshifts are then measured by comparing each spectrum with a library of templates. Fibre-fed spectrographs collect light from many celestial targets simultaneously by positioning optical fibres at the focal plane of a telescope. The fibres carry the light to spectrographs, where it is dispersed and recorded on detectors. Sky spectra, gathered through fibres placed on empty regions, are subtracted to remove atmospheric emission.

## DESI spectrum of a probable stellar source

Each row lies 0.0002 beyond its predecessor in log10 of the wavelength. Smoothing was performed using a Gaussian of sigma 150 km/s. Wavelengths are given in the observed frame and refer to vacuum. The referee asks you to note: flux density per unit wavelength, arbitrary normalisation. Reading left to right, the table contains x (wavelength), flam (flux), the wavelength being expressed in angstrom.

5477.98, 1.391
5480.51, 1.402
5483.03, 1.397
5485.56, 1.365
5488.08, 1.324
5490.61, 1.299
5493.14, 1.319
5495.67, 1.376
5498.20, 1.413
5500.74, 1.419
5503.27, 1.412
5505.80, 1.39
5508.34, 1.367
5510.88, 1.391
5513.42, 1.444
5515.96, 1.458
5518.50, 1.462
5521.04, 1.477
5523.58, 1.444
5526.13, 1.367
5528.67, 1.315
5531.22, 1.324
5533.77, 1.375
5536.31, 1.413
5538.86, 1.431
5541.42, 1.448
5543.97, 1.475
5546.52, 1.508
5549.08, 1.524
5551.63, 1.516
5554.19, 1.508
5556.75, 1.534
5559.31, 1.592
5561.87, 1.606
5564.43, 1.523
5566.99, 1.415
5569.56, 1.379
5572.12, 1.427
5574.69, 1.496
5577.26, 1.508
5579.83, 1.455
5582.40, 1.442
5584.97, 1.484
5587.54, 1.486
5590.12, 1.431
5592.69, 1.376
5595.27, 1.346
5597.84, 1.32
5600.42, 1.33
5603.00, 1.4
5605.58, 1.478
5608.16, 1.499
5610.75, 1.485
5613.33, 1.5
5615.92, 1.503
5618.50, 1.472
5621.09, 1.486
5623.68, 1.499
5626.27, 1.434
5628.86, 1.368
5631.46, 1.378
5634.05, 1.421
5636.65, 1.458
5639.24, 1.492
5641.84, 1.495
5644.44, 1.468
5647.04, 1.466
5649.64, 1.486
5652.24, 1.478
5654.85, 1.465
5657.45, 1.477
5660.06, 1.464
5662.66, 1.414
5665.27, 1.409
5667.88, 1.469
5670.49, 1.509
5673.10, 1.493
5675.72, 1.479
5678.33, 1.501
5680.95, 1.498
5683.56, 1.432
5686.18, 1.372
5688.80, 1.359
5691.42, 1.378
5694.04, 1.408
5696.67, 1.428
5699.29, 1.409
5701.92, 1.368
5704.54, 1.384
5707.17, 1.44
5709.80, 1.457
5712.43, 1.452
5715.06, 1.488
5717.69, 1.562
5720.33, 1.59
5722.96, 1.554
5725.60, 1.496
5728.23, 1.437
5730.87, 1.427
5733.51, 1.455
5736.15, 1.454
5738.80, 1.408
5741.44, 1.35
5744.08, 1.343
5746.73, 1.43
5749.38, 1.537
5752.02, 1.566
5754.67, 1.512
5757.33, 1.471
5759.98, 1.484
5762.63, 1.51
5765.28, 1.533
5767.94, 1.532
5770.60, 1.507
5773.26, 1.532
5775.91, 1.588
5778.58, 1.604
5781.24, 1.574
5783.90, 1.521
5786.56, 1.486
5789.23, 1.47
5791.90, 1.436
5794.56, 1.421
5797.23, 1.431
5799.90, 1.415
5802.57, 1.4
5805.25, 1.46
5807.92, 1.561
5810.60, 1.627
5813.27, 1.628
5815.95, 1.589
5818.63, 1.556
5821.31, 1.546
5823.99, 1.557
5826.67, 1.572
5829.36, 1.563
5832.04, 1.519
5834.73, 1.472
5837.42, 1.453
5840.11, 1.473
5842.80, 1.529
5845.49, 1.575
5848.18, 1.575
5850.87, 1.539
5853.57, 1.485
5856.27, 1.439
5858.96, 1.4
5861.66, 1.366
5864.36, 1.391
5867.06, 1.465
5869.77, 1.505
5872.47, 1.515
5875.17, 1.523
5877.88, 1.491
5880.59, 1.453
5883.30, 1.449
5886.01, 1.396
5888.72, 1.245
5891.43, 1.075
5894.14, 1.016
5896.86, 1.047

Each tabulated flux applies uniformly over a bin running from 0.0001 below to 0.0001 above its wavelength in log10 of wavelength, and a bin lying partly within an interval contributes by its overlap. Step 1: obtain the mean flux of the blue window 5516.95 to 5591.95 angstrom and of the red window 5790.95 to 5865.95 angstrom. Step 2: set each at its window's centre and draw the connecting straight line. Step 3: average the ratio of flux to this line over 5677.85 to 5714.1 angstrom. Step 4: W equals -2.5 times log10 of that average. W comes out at 0.05 mag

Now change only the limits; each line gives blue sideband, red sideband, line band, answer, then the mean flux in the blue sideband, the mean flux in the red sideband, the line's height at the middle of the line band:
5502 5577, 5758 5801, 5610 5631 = 0.003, 1.45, 1.5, 1.47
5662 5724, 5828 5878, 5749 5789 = -0.043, 1.45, 1.49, 1.47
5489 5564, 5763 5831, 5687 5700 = 0.072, 1.44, 1.52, 1.49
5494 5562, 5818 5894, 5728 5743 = 0.026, 1.44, 1.46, 1.45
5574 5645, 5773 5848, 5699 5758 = 0.021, 1.45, 1.52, 1.49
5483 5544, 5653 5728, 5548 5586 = -0.060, 1.39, 1.46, 1.41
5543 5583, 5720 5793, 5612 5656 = 0.023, 1.5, 1.49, 1.49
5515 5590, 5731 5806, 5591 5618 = 0.030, 1.46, 1.48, 1.47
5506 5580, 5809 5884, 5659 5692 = 0.024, 1.45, 1.51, 1.48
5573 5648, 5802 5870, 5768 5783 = -0.045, 1.45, 1.51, 1.49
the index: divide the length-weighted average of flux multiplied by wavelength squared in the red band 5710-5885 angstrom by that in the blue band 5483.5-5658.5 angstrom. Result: 1.1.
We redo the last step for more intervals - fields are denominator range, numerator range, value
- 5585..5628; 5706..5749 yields 1.06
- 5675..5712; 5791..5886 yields 1.11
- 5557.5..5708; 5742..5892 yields 1.10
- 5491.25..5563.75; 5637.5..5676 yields 1.07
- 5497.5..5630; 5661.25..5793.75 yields 1.08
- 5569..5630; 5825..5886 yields 1.13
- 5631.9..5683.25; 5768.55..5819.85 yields 1.08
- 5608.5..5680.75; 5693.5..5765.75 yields 1.03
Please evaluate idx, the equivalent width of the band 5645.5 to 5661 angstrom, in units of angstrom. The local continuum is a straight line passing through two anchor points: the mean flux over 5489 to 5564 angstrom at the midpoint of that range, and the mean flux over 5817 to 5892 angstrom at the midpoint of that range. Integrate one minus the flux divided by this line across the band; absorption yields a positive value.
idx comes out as -0.2 angstrom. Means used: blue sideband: 1.44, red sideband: 1.47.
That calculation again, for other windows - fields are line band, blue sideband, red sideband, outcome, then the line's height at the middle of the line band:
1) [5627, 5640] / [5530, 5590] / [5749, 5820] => 0.57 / 1.49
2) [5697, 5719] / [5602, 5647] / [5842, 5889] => 0.29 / 1.46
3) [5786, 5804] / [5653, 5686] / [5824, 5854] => 0.89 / 1.51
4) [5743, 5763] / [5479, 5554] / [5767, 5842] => 0.22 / 1.5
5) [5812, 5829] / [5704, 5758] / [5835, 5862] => -1.04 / 1.48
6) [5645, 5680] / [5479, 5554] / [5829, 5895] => -1.19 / 1.42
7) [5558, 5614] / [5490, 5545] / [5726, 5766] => -1.32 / 1.42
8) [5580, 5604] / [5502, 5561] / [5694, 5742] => 0.71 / 1.45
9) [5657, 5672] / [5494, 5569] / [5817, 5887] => 0.09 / 1.46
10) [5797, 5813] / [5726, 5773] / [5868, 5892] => -0.53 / 1.45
